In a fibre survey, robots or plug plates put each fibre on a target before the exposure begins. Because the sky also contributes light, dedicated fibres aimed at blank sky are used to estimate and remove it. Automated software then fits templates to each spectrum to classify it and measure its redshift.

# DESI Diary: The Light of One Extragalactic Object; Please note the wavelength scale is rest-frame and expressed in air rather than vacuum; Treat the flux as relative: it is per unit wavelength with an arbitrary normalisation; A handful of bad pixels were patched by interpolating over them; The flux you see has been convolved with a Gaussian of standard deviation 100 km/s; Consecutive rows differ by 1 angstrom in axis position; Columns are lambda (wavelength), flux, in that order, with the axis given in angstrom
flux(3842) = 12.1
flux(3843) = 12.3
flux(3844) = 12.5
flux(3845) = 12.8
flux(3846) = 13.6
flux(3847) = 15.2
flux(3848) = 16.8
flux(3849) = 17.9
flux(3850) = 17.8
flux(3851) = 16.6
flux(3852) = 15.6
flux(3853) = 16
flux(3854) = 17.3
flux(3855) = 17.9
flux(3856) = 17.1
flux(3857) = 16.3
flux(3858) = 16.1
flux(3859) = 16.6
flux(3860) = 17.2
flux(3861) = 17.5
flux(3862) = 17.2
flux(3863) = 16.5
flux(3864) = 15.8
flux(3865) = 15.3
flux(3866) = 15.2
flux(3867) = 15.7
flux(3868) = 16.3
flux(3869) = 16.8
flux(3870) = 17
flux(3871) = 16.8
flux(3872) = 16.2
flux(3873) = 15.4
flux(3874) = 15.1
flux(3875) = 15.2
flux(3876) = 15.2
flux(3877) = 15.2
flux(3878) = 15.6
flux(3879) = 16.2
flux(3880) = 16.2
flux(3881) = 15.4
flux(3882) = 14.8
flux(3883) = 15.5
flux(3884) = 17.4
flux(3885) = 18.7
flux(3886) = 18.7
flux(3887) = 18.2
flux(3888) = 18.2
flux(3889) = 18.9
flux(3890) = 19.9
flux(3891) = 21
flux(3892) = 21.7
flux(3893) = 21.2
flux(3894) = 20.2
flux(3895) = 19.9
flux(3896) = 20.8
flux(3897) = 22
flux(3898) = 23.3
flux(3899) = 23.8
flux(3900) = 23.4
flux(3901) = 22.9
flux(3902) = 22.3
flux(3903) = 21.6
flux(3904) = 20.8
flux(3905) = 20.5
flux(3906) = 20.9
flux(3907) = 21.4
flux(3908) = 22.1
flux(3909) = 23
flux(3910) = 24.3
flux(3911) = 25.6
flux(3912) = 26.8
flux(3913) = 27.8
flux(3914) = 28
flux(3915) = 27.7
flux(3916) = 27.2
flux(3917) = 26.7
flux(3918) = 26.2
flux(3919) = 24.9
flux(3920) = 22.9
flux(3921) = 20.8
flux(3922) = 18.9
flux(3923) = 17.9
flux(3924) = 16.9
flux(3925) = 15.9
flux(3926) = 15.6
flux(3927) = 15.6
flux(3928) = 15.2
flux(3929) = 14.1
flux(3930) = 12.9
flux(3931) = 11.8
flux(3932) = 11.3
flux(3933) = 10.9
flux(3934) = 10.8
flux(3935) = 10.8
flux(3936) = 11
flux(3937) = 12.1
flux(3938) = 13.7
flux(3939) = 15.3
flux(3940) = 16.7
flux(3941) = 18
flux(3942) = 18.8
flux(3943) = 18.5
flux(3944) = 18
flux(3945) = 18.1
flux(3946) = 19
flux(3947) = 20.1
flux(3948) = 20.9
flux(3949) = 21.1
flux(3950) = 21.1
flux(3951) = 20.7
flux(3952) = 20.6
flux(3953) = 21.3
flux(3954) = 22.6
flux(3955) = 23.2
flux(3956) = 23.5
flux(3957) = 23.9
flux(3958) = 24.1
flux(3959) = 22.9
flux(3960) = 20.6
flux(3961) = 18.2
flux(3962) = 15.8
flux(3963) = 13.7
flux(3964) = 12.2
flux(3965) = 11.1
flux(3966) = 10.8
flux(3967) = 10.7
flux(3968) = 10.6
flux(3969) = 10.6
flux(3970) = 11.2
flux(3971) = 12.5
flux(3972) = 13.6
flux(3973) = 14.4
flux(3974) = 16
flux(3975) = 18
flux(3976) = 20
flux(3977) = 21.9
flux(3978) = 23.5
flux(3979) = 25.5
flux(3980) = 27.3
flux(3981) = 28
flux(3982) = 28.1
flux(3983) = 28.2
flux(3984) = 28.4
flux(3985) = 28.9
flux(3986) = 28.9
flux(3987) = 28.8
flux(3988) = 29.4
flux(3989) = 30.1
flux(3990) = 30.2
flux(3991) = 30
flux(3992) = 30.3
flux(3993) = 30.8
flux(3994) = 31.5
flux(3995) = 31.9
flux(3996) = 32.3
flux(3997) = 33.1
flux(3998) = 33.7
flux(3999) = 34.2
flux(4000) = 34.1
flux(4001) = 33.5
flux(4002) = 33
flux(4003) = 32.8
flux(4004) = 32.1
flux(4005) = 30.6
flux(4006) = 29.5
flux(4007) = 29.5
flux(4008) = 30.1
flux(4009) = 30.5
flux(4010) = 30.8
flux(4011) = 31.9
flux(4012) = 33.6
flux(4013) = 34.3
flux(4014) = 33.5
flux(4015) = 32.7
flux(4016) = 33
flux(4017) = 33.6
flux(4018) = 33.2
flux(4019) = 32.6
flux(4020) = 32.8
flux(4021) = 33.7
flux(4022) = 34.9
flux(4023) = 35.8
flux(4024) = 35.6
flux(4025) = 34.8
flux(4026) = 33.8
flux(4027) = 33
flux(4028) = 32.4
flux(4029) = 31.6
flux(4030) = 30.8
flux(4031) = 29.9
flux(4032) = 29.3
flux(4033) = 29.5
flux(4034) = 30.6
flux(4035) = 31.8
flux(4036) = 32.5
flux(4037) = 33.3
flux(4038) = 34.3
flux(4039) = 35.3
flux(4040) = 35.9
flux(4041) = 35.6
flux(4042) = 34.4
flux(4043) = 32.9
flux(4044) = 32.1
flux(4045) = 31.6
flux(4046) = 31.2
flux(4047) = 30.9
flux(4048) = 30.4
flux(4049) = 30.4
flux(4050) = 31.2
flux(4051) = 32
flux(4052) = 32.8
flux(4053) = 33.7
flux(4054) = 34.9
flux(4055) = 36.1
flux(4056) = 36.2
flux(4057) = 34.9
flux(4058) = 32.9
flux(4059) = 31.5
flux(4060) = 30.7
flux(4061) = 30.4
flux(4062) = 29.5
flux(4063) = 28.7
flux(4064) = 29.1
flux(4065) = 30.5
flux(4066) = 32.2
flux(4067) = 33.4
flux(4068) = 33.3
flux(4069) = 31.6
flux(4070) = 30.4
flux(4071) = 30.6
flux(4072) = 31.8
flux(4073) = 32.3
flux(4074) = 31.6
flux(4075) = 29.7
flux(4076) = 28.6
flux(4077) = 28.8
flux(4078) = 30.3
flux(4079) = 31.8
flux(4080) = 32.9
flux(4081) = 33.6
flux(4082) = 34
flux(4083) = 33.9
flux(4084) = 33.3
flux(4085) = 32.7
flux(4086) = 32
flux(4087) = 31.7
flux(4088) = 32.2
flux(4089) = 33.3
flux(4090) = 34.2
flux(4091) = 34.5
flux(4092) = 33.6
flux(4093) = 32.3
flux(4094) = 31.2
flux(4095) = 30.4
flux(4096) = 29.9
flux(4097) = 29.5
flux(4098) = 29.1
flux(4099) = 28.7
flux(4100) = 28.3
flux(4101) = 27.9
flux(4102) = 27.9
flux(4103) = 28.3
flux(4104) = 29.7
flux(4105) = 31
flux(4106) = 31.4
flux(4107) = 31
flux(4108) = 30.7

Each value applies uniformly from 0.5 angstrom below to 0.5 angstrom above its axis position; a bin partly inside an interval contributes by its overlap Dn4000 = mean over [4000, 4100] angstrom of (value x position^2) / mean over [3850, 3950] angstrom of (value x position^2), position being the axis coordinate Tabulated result 1.9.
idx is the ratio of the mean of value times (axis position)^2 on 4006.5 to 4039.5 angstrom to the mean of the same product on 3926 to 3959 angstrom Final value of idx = 1.9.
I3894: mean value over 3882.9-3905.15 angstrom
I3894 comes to 20.6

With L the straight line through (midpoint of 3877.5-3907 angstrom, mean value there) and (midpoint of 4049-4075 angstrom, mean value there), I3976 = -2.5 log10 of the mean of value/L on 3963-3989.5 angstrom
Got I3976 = 0.272 mag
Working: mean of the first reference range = 19.7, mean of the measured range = 20.2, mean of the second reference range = 32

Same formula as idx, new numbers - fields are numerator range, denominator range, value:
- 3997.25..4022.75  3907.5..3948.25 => 1.81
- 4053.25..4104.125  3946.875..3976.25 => 1.91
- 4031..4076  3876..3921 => 1.63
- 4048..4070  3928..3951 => 2.16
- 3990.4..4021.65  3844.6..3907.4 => 1.93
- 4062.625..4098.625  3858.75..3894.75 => 2.05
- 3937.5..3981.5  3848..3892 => 1.15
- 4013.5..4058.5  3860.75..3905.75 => 1.95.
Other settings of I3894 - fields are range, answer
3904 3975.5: 18.3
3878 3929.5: 20.7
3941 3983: 18.9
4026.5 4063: 32.4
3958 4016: 25.5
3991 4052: 32.4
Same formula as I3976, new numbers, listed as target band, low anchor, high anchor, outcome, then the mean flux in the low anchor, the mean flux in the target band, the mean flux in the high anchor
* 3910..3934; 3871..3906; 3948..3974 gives -0.10 mag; 18.9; 20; 17.3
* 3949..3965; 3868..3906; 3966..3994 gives 0.09 mag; 18.7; 20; 22.8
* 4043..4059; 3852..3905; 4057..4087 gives -0.09 mag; 18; 32.7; 31.5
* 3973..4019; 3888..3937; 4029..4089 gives -0.10 mag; 20.1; 29.7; 32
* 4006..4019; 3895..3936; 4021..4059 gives -0.07 mag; 20.3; 32.1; 32.9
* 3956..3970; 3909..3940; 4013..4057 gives 0.42 mag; 18.7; 15.9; 33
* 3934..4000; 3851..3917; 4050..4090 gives 0.18 mag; 19.2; 21.4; 32.1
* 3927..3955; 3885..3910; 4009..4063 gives 0.44 mag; 21.1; 16.6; 32.7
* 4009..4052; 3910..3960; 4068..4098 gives -0.19 mag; 19.4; 32.7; 31.8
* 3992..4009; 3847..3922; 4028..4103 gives -0.17 mag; 19.4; 31.9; 31.8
